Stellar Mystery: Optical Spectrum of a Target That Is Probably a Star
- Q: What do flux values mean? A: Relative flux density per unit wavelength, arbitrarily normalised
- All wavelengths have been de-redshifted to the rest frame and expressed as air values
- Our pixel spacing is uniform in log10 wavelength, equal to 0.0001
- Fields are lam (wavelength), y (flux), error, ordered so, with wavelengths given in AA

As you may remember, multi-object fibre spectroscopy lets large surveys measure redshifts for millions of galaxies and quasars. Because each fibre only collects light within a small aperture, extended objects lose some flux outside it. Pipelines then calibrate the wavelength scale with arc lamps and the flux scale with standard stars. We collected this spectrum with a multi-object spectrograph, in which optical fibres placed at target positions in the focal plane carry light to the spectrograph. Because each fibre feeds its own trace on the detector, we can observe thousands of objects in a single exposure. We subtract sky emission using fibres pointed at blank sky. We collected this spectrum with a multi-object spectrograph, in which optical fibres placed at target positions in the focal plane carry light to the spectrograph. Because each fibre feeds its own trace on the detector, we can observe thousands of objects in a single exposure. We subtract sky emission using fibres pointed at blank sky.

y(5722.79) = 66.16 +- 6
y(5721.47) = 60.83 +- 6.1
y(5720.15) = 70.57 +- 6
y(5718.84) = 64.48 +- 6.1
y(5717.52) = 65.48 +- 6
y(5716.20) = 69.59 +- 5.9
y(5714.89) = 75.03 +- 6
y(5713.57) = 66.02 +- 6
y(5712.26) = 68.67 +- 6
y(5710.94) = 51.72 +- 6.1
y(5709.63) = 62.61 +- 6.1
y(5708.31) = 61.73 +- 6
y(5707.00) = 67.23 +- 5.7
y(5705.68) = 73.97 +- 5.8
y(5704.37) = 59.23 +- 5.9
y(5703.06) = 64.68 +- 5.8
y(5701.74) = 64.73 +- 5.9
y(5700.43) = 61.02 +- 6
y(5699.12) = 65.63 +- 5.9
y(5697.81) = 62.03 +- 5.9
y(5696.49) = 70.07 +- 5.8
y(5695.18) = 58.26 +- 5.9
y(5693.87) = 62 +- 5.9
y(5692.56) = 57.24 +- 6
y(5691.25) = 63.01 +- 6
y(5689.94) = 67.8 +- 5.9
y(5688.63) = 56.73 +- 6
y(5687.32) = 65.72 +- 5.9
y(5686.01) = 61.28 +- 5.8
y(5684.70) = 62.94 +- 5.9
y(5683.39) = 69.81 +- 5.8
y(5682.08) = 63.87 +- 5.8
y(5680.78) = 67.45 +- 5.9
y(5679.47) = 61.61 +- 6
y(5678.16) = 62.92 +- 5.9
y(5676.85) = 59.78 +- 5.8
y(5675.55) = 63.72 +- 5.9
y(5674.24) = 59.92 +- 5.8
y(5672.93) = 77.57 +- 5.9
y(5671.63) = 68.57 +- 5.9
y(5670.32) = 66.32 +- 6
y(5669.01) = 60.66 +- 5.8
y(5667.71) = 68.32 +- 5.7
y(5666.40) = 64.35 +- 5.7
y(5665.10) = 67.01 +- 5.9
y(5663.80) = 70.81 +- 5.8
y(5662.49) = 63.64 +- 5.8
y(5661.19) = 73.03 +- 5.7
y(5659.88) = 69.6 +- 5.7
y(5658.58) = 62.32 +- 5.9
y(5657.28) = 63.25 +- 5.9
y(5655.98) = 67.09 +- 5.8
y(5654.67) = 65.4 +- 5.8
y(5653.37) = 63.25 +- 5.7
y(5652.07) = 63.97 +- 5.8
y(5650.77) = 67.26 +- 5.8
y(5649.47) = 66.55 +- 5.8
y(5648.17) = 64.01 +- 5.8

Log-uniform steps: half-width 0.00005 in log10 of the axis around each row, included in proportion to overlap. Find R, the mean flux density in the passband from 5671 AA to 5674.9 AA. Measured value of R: 68.7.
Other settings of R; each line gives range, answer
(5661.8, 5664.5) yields 67.4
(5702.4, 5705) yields 62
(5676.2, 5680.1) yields 61.4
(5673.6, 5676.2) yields 61.8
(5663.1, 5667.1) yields 67.3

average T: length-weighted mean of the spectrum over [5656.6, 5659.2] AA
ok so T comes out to 63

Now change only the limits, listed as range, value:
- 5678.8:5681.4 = 64.4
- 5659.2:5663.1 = 68.8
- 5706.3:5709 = 64.4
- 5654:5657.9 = 65.2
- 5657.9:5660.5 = 66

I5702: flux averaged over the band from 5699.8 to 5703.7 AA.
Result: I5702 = 63.4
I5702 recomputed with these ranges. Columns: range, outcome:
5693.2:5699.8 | 63.6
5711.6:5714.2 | 67.4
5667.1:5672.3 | 66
